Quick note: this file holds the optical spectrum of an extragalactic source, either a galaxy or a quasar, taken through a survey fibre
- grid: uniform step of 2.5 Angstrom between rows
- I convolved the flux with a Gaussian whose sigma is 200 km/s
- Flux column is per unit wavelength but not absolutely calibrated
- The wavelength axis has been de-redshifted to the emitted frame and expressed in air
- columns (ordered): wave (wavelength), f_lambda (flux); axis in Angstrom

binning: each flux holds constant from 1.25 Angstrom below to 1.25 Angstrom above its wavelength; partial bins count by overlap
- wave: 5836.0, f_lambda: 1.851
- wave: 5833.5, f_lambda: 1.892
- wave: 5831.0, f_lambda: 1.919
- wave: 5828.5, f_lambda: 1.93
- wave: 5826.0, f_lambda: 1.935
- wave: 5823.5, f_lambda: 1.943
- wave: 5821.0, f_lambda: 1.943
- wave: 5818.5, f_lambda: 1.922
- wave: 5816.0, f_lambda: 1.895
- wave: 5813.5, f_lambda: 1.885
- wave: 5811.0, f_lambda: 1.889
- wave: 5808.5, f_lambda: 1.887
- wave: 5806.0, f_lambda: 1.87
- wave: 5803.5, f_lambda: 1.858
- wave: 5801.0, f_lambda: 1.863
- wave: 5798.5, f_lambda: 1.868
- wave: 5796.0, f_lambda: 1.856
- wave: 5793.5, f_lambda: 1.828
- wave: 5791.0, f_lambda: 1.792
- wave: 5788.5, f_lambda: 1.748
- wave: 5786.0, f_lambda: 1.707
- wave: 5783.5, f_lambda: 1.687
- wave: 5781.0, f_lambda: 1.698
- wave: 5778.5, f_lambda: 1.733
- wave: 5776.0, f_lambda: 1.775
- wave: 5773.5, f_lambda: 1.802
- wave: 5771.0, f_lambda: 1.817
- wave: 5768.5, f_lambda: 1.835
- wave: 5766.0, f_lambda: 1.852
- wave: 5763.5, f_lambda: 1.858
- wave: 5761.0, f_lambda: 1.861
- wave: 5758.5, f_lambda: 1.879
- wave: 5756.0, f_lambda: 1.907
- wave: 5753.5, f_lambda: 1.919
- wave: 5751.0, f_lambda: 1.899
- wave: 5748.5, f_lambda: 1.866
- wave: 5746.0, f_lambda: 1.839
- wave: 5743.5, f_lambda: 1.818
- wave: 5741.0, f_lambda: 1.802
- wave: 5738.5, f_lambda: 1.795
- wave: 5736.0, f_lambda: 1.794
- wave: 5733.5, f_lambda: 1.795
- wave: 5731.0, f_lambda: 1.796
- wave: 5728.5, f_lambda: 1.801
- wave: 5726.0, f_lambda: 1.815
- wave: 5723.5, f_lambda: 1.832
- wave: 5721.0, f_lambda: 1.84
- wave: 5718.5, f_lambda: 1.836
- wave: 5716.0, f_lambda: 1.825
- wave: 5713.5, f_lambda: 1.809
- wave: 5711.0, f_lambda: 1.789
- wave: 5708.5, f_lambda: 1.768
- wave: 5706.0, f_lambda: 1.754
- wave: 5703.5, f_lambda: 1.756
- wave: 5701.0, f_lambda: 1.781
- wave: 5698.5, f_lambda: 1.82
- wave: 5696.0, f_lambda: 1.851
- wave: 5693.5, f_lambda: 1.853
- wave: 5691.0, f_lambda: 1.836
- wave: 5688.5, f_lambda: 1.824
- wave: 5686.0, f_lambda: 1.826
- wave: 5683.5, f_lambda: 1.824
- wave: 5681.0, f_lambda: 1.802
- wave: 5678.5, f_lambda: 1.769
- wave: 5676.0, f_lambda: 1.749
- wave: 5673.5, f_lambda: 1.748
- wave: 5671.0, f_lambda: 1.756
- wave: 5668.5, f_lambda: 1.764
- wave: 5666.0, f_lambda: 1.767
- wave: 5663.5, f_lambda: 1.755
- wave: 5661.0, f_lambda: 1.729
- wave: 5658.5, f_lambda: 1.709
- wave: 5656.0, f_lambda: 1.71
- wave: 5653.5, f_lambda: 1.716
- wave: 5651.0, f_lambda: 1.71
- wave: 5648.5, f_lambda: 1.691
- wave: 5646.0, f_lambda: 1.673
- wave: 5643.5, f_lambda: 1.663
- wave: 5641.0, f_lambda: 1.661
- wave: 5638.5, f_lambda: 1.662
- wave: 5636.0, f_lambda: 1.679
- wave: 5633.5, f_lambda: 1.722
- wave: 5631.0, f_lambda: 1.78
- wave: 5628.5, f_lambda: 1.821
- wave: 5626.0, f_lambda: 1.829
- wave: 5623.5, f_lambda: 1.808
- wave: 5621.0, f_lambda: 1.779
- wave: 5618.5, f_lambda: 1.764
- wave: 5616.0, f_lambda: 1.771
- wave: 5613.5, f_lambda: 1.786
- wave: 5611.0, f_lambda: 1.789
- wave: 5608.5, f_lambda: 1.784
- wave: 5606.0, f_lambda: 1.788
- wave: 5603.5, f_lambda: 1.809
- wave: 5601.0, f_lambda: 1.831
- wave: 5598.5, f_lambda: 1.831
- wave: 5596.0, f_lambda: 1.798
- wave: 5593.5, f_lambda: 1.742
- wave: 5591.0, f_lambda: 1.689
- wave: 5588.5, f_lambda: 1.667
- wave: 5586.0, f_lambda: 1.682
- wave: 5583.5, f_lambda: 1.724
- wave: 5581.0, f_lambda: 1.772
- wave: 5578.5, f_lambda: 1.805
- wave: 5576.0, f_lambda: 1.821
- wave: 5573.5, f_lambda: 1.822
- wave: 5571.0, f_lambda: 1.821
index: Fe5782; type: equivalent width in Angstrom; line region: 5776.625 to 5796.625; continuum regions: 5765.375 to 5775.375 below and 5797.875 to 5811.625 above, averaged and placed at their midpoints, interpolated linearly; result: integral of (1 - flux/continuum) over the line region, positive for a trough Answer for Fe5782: 1.00 Angstrom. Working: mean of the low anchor 1.82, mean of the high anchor 1.87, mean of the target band 1.75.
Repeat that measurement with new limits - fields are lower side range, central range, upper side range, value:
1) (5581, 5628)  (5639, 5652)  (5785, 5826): 0.8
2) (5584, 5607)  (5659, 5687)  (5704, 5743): 0.2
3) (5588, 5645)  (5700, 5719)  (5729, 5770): 0.3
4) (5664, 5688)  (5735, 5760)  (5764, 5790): -1.1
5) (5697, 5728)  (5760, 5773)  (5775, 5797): -0.5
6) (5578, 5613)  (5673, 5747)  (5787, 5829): 0.8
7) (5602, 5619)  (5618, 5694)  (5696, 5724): 1.7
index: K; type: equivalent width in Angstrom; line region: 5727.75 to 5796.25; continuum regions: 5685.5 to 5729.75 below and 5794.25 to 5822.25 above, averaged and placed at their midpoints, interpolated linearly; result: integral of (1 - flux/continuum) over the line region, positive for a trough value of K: 1.4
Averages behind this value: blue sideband 1.81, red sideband 1.88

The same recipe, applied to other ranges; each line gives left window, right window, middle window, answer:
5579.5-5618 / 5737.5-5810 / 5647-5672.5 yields 0.8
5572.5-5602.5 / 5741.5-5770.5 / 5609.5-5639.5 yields 0.3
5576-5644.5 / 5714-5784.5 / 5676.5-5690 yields -0.1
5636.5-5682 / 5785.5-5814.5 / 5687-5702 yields -0.6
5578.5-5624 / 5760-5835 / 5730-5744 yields 0.2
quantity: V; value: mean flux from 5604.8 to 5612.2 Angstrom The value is 1.79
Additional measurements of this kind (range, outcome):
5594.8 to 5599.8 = 1.81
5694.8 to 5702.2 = 1.82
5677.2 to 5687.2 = 1.8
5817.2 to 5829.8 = 1.93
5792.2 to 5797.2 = 1.84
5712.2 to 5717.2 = 1.82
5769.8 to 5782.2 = 1.77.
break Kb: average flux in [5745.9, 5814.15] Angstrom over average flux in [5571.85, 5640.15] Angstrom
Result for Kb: 1.0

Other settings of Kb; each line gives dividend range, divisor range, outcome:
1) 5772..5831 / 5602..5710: 1.04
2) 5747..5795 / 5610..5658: 1.04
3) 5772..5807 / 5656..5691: 1.01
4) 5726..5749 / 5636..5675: 1.06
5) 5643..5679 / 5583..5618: 0.98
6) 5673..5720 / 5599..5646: 1.02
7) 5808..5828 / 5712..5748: 1.05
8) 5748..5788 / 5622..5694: 1.04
